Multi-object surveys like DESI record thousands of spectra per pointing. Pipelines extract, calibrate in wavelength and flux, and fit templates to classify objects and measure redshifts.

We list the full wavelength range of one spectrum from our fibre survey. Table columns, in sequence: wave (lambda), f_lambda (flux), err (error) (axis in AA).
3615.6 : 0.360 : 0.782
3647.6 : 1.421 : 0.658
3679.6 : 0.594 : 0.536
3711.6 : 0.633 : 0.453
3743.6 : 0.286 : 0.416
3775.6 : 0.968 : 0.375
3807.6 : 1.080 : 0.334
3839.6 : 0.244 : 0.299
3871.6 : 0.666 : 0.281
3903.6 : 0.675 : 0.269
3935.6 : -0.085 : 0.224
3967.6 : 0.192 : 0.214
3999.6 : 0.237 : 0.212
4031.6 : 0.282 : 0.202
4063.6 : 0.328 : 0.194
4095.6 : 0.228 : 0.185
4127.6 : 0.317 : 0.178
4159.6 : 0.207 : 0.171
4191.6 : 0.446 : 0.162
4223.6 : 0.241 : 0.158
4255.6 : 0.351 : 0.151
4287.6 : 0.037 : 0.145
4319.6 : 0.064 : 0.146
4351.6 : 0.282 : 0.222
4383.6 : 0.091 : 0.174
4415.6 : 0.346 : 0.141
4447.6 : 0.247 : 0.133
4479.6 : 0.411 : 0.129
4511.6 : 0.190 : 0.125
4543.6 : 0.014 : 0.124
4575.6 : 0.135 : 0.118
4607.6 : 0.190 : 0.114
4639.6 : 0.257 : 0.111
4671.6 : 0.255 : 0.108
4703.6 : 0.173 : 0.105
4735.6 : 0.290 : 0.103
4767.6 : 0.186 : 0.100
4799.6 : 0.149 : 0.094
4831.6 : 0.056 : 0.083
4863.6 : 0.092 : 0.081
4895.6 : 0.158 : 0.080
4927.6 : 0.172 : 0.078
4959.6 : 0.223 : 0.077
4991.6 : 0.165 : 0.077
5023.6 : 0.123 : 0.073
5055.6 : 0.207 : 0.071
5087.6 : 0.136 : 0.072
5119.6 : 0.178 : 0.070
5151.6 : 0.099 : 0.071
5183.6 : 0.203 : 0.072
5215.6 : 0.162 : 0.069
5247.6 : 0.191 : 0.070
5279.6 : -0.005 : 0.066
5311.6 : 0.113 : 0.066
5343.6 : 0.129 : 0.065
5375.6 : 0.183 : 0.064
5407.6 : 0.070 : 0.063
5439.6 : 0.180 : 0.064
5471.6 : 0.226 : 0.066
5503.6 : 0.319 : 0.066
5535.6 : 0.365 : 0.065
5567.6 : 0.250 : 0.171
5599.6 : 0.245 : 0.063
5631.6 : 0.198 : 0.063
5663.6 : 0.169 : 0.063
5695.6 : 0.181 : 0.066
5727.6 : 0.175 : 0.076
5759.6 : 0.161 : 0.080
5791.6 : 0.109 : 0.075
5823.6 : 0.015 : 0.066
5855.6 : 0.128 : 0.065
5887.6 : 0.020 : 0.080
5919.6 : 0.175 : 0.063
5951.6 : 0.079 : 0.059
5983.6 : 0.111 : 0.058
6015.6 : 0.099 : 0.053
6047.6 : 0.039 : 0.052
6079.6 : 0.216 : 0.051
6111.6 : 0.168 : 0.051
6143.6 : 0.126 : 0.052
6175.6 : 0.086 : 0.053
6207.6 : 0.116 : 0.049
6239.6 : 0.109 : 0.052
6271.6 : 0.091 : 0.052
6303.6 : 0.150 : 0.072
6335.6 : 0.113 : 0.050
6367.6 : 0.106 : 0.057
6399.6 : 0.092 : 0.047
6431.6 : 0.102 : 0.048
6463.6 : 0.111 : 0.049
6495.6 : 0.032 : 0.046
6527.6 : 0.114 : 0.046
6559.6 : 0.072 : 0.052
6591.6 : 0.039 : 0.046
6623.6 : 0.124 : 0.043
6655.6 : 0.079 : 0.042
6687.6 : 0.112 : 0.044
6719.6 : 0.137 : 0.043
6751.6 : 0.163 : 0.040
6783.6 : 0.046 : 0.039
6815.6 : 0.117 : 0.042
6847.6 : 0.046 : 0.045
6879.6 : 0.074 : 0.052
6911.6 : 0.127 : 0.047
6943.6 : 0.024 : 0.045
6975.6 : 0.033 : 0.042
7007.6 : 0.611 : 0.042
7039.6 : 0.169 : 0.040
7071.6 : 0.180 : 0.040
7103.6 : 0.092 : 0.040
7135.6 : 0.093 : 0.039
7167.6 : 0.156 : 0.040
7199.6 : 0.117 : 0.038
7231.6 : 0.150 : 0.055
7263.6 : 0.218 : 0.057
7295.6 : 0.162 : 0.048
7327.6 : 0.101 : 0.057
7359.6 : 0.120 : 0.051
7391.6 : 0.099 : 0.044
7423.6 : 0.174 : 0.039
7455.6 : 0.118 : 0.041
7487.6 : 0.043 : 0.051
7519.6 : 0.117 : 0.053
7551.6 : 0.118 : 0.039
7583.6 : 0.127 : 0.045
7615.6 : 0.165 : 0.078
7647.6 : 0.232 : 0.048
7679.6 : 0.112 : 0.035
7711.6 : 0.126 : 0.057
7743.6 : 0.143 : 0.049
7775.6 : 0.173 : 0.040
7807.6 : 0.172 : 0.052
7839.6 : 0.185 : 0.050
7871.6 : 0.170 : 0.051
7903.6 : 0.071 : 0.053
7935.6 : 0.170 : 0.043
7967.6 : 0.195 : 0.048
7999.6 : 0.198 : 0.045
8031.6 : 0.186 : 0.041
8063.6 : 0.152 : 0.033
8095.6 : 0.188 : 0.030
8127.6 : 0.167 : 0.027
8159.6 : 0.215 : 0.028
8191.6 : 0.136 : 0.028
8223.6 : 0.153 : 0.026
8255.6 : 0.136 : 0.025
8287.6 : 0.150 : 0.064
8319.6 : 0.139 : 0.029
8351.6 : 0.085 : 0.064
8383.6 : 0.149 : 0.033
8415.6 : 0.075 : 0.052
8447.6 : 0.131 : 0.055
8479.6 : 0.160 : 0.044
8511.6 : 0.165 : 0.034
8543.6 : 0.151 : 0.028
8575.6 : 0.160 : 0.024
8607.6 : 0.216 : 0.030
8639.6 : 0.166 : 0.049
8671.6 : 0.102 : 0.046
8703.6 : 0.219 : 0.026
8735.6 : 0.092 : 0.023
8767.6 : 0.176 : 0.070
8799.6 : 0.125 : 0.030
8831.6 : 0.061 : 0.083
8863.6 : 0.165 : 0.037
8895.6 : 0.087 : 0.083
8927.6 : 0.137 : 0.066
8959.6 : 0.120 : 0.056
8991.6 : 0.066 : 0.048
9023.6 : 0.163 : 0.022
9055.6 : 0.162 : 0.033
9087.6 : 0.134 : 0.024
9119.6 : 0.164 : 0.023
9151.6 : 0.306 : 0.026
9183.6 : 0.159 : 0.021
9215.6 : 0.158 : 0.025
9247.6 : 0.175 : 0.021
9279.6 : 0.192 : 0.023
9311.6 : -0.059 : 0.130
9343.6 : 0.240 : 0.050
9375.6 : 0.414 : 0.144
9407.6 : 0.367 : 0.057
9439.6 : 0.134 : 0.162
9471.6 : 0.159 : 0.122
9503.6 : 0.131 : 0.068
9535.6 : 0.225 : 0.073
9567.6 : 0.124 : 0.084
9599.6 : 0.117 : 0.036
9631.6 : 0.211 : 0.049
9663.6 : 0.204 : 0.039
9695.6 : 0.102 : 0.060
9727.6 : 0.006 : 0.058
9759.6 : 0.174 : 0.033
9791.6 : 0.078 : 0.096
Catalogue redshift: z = 0.88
